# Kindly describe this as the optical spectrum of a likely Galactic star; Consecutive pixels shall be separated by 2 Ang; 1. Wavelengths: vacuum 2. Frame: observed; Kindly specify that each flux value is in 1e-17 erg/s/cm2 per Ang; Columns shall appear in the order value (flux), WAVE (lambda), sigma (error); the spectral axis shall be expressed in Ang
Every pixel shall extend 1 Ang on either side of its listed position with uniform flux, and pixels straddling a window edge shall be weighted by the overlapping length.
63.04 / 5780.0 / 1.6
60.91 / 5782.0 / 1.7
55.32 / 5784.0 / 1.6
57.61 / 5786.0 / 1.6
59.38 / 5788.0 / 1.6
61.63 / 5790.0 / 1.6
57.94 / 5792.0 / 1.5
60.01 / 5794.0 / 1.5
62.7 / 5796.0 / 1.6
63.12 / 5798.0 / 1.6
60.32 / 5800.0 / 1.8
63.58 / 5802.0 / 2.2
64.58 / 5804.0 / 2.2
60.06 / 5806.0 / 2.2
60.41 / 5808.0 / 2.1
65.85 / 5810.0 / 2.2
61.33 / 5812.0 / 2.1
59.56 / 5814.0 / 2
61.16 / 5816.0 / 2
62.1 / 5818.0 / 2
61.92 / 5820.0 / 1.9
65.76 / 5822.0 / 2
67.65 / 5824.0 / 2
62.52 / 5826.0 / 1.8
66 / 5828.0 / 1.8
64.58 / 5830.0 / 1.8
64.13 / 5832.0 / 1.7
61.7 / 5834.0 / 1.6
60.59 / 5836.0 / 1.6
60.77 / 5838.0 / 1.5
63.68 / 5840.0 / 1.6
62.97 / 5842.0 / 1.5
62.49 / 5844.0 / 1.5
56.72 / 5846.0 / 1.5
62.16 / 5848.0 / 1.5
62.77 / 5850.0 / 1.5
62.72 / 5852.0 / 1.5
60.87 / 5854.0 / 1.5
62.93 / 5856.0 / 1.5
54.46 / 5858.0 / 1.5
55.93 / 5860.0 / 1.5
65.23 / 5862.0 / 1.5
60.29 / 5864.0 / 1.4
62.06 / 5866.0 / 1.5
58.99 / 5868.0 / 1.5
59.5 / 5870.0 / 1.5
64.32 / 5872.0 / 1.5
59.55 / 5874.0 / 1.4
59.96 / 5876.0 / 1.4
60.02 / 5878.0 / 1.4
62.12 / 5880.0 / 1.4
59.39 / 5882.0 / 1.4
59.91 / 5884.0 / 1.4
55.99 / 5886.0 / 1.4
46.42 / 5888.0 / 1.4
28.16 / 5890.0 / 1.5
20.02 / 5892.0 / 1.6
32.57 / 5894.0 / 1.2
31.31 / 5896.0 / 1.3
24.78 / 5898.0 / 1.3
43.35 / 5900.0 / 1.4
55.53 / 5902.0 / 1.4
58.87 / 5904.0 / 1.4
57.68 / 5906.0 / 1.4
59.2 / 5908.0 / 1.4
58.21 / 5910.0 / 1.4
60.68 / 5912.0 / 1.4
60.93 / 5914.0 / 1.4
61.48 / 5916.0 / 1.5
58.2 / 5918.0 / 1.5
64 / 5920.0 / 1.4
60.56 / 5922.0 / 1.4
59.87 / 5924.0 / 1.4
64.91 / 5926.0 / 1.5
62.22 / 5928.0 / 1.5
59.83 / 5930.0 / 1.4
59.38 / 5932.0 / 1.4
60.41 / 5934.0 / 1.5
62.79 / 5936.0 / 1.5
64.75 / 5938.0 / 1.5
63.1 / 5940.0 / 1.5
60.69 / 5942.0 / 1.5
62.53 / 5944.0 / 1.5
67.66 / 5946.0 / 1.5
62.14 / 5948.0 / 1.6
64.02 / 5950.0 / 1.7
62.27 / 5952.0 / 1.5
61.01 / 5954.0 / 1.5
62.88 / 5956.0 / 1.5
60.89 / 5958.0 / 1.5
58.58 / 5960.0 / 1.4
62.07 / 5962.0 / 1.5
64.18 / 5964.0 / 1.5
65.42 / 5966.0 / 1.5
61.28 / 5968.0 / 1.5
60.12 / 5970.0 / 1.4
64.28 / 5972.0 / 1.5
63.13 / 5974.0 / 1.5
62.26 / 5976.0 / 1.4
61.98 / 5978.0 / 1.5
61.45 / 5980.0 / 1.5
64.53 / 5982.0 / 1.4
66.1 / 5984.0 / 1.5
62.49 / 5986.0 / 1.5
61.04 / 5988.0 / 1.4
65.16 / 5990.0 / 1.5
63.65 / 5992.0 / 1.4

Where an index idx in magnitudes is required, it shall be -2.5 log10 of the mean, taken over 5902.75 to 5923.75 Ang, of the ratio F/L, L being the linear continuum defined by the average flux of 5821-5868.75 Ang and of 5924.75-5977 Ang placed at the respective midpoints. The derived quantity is 0.04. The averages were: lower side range 62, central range 59.9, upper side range 62.4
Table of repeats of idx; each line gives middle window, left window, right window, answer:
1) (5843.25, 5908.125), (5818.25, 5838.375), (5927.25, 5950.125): 0.17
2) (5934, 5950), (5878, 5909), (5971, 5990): -0.13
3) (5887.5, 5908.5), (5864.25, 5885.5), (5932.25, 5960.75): 0.43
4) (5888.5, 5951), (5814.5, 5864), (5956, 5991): 0.14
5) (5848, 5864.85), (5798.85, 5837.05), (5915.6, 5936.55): 0.03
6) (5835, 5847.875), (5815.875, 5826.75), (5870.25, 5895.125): -0.03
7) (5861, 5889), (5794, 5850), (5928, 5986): 0.05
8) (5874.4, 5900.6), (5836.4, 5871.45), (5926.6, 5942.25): 0.33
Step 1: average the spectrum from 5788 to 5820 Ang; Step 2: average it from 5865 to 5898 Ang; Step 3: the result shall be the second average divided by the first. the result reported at 0.82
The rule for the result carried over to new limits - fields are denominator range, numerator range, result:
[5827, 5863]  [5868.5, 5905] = 0.80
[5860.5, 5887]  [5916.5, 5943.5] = 1.02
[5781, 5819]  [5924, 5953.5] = 1.03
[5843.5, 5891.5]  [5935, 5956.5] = 1.09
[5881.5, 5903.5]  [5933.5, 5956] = 1.51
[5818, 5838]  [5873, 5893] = 0.80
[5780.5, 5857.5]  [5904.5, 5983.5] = 1.00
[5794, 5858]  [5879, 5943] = 0.87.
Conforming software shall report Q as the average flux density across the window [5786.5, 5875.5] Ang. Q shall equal 61.7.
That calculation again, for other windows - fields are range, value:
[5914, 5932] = 61.2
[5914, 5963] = 61.9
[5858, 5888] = 59.6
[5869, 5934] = 54.1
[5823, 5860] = 62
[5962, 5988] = 63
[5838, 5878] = 60.9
